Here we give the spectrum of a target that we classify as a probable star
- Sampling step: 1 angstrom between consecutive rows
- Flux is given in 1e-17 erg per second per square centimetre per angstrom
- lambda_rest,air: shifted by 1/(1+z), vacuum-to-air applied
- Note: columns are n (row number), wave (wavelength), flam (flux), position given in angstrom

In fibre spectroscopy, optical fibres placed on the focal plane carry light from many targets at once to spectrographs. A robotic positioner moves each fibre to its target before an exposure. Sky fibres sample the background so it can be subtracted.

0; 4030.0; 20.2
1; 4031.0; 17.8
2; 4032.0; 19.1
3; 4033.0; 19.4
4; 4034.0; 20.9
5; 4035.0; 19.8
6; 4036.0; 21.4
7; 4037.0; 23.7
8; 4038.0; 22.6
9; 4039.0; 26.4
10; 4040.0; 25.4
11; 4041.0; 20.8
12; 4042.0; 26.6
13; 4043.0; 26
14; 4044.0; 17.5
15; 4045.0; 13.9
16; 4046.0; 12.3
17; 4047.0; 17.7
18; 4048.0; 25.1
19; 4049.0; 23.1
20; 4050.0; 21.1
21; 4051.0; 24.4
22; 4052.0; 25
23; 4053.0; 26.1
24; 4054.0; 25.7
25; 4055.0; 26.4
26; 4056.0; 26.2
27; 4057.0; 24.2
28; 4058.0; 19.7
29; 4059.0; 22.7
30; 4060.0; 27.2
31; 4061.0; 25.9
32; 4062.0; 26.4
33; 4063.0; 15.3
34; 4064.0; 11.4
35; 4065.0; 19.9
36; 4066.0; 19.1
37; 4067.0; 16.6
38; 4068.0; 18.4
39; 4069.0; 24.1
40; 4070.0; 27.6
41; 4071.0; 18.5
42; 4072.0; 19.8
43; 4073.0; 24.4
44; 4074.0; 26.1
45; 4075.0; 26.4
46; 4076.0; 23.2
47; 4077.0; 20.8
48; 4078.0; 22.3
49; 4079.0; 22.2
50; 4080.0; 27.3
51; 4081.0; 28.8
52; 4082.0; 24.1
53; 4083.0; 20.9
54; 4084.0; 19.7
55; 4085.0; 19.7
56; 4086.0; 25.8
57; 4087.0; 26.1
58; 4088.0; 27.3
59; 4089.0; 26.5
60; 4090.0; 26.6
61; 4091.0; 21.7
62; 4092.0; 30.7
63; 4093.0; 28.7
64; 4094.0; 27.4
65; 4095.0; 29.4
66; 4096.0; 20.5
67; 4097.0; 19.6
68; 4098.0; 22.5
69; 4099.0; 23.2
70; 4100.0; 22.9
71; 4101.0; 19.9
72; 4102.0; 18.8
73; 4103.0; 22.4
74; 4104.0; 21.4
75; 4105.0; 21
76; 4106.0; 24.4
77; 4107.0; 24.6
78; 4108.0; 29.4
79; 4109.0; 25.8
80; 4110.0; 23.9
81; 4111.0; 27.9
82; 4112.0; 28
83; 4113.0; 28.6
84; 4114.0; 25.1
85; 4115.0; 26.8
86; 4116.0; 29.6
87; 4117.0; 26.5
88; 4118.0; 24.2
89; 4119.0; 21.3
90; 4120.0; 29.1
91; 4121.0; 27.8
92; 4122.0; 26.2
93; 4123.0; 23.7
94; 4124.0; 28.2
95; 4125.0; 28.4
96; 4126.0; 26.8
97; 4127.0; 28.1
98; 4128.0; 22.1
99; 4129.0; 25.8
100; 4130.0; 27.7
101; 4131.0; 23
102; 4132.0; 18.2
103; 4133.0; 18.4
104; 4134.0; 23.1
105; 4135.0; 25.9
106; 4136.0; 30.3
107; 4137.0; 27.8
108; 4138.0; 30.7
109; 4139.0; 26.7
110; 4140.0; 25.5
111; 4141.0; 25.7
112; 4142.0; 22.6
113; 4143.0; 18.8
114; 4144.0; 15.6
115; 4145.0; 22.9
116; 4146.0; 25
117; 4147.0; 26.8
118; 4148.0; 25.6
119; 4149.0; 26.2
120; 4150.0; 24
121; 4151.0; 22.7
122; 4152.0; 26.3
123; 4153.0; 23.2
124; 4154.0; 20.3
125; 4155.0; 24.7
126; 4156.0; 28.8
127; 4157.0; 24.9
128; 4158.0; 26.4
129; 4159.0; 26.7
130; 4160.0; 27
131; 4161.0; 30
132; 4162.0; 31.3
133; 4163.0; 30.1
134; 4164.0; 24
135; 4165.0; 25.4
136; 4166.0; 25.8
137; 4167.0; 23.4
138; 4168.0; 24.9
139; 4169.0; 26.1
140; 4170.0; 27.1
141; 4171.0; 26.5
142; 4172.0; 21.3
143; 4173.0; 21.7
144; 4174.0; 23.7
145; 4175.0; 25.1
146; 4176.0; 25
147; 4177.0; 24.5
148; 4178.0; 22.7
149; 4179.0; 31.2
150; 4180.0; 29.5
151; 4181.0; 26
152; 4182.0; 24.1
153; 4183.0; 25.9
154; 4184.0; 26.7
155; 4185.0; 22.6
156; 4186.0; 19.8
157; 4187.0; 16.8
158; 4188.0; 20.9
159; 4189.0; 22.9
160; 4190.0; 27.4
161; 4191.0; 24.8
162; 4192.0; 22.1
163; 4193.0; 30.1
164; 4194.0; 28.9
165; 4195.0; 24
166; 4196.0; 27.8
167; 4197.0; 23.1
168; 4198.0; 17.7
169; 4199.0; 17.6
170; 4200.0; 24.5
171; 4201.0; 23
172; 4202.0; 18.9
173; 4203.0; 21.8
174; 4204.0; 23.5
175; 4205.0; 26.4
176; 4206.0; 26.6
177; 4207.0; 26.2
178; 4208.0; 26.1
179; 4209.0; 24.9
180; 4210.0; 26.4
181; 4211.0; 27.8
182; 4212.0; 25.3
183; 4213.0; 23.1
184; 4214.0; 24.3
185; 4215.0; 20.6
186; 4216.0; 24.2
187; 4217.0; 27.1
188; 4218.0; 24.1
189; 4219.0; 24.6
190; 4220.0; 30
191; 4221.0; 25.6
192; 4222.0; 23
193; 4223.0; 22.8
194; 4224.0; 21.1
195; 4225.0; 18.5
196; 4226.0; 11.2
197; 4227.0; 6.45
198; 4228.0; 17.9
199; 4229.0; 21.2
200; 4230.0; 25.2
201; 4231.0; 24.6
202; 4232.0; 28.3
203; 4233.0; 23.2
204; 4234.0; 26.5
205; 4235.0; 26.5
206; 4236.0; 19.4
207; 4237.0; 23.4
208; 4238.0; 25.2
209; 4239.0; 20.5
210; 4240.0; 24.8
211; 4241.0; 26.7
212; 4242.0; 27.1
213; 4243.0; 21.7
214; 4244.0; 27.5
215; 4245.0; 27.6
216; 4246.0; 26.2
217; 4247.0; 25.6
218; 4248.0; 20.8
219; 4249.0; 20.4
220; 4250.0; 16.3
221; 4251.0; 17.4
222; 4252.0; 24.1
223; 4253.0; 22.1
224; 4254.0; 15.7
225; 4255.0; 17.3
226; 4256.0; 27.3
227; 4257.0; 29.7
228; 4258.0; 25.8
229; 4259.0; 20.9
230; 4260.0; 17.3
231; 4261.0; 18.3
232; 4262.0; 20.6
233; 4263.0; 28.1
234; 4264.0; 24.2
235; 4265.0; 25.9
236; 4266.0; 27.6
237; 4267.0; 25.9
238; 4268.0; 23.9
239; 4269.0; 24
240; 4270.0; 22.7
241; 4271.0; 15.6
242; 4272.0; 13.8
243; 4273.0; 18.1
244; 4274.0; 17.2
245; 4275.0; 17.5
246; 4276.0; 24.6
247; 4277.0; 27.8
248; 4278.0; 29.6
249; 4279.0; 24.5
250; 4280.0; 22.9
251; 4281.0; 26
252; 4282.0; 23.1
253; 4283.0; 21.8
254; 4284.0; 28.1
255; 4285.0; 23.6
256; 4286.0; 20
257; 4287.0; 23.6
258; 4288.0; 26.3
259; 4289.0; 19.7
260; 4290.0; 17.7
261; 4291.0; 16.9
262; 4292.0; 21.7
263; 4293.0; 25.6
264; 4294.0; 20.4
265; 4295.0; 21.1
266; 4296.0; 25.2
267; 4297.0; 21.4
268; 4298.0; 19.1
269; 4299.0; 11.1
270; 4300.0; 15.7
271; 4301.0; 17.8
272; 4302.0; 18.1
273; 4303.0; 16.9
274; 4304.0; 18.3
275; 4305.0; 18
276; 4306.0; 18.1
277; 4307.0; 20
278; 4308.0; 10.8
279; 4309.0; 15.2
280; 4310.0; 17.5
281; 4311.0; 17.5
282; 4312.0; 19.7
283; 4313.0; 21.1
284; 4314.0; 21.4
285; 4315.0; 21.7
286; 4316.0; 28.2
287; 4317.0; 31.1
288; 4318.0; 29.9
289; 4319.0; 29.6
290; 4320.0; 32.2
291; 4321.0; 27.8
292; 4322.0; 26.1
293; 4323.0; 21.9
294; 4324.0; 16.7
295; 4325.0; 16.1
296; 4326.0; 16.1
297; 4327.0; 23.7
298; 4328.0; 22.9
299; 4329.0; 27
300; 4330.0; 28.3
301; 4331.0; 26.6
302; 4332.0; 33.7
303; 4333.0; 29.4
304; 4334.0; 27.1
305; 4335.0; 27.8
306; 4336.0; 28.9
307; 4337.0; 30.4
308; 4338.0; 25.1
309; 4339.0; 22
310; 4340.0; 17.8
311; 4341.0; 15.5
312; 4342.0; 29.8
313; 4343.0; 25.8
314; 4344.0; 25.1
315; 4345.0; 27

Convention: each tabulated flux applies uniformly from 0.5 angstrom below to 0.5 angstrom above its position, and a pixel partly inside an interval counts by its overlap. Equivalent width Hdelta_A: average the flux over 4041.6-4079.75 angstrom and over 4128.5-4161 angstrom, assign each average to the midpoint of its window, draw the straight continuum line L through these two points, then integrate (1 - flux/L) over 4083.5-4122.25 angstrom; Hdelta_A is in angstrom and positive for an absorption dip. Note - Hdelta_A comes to -2.5 angstrom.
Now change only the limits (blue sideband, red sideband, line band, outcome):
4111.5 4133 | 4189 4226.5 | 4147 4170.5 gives -0.9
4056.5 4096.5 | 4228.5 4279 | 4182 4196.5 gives -0.7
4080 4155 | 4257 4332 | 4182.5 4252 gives -0.4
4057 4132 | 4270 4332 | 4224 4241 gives 0.7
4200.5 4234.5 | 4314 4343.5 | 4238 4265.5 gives 1.0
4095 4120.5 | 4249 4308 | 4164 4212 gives -3.2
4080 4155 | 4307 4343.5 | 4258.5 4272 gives 1.0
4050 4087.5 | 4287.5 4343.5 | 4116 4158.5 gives -4.1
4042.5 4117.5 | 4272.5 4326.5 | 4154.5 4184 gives -4.4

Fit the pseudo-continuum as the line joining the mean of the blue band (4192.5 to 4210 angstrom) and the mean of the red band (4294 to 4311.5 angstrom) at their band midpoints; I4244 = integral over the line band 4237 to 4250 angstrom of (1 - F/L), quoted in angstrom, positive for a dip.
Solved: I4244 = -1.5 angstrom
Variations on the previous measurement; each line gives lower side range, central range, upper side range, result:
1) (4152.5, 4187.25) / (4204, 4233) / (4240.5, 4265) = 0.7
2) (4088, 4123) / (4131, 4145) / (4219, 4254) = 0.4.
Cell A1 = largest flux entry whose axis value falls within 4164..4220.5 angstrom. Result 31.2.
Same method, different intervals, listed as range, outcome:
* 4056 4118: 30.7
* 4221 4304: 29.7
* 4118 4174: 31.3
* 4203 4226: 30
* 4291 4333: 33.7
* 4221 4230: 25.6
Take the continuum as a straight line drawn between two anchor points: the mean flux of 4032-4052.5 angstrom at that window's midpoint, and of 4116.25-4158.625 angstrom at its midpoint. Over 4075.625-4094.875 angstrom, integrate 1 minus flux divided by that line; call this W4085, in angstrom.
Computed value -1.43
